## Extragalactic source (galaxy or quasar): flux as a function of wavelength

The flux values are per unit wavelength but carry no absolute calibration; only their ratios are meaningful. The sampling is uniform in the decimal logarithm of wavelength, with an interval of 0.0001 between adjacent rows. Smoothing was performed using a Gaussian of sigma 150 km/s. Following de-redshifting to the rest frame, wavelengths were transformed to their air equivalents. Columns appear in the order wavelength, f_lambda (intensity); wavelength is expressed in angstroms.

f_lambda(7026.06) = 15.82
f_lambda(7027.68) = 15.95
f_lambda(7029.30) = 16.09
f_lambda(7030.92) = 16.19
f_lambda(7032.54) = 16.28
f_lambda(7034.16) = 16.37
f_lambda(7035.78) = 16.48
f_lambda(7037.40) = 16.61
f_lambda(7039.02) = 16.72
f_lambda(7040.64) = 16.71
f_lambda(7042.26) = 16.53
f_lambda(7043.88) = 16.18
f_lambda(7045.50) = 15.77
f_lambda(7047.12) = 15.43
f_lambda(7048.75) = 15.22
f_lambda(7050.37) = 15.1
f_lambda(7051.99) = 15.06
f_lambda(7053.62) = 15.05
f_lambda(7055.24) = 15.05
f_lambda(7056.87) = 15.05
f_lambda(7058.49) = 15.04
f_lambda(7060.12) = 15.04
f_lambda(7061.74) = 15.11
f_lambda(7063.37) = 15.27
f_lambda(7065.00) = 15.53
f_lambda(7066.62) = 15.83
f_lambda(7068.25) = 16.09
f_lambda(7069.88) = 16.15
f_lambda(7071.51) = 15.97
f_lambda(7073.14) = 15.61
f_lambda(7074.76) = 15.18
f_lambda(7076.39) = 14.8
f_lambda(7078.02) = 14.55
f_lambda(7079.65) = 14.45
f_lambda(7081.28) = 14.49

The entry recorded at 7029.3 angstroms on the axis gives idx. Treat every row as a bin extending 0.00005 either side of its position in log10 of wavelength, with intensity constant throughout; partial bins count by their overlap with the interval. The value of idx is 16.09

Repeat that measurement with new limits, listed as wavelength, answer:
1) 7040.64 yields 16.71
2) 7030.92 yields 16.19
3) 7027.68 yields 15.95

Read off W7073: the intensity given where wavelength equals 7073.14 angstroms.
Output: 15.61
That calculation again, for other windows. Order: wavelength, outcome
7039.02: 16.72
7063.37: 15.27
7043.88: 16.18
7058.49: 15.04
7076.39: 14.8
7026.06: 15.82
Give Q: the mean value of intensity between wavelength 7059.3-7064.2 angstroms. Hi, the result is 15.1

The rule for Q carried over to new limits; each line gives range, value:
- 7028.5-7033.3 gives 16.2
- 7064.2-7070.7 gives 15.9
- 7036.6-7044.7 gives 16.6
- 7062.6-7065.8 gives 15.4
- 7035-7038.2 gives 16.5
